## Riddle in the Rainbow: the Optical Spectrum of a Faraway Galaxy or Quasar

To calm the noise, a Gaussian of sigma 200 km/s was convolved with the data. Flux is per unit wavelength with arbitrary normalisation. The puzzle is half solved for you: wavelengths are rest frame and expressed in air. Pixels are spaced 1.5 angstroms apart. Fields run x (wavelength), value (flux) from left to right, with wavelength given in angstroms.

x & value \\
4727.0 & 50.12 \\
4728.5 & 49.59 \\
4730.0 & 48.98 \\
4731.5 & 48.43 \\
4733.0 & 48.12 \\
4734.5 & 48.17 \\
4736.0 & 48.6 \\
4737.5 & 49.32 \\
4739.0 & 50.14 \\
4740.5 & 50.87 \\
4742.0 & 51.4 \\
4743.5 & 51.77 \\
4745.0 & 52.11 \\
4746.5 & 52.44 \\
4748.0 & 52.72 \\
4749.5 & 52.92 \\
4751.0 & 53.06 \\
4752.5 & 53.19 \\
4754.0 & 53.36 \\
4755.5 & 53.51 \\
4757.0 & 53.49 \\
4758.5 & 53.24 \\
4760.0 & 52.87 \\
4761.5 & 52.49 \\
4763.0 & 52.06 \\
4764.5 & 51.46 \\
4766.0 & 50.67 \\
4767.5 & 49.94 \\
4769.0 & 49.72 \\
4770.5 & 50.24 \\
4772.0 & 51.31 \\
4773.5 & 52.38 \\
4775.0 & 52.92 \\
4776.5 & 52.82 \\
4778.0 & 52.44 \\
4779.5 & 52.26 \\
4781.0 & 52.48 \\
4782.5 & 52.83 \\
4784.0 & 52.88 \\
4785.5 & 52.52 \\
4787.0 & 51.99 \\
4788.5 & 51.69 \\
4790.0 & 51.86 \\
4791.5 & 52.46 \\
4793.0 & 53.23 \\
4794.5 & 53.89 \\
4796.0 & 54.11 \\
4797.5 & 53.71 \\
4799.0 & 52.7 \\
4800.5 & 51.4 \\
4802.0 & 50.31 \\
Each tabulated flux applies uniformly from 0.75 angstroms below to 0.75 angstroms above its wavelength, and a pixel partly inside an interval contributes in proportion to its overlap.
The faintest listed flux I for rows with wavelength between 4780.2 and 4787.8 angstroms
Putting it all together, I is 51.99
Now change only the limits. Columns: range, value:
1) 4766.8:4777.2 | 49.72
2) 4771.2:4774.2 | 51.31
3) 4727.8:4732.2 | 48.43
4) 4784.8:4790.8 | 51.69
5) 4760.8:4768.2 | 49.94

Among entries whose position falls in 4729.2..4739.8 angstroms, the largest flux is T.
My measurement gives 50.14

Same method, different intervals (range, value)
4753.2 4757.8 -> 53.51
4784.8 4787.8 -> 52.52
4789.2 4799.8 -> 54.11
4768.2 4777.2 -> 52.92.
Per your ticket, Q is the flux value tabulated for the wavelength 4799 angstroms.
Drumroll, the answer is 52.7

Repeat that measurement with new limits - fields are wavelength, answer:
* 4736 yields 48.6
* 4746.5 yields 52.44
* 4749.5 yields 52.92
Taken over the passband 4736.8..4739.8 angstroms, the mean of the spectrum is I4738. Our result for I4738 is 49.8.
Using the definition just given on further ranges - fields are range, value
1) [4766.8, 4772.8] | 50.3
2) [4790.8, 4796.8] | 53.4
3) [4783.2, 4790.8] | 52.2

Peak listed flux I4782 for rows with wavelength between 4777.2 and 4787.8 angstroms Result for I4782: 52.88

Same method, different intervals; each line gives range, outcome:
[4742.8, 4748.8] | 52.72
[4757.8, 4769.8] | 53.24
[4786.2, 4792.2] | 52.46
